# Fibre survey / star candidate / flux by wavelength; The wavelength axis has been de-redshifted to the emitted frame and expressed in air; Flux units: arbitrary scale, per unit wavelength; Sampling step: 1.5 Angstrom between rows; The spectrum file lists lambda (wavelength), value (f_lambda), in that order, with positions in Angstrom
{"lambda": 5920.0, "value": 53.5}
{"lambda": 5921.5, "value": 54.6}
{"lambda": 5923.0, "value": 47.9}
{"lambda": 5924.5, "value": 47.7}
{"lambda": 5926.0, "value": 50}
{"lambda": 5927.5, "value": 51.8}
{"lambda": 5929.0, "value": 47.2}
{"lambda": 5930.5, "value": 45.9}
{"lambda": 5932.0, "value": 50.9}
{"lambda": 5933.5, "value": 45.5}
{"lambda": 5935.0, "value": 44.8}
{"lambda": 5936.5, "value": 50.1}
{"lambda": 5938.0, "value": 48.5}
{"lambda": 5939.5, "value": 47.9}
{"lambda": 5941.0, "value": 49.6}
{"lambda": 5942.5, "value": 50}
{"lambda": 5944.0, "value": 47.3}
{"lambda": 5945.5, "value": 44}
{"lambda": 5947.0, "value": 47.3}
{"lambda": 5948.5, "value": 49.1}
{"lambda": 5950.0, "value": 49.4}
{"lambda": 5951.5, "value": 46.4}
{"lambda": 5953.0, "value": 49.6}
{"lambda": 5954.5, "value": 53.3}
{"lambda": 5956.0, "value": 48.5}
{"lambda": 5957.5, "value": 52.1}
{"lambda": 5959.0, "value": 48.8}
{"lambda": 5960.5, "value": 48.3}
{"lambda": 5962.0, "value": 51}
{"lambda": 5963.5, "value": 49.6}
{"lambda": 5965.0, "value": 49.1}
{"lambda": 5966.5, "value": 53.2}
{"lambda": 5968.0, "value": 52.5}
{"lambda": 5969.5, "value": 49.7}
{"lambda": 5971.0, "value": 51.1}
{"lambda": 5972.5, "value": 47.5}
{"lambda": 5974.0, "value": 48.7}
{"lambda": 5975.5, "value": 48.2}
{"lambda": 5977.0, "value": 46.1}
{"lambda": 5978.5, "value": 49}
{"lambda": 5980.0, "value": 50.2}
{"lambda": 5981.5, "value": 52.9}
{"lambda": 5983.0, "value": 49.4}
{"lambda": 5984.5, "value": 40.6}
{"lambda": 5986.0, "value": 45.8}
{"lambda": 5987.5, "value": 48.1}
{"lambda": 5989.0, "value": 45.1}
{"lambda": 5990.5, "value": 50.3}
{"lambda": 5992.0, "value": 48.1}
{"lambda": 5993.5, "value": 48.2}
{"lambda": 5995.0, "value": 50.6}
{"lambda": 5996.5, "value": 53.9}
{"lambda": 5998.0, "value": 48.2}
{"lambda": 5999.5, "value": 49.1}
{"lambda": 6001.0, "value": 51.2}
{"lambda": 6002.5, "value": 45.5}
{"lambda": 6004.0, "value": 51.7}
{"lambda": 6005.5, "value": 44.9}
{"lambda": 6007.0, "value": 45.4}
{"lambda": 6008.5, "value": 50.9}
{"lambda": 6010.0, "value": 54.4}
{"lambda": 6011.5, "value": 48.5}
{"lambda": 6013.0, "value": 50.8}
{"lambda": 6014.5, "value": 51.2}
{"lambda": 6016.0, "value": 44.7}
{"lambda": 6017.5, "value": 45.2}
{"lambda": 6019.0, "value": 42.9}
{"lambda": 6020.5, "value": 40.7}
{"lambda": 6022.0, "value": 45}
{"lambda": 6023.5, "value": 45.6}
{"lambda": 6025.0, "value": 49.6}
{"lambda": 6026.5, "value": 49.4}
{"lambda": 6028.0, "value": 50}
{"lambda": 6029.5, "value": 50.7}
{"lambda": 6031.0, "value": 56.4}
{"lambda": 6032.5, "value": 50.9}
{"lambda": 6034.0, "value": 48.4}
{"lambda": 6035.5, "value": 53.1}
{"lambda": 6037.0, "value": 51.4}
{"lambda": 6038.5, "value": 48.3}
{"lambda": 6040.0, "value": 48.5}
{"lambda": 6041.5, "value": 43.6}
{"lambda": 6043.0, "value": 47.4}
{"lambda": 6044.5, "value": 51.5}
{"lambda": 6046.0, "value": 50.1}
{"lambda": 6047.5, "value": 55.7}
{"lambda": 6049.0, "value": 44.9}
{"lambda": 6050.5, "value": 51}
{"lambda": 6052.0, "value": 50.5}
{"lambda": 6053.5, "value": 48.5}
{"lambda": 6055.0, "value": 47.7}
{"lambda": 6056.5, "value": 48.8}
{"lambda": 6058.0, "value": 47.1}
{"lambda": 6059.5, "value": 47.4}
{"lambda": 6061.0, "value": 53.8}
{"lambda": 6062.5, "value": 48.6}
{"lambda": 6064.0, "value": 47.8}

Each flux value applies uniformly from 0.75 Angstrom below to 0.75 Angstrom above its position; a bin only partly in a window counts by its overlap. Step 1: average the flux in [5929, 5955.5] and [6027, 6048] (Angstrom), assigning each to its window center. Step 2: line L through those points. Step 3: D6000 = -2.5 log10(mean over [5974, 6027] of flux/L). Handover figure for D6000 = 0.03 mag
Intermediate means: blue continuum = 48.2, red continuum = 50.4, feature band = 48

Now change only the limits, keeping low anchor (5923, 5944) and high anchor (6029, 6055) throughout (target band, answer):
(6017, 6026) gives 0.11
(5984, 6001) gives 0.02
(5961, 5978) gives -0.02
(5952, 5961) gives -0.03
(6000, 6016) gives 0.01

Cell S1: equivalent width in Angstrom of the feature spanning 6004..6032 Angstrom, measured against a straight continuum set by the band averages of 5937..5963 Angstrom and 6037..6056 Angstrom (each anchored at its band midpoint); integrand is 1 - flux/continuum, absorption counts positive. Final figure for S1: 0.44 Angstrom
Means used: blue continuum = 48.9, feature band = 48.2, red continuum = 49.1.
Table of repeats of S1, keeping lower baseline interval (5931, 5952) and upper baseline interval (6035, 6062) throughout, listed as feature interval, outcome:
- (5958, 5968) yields -0.4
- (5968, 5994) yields 0.1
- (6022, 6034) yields -0.2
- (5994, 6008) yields -0.1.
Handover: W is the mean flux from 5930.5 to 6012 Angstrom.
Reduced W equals 48.9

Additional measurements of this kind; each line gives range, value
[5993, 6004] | 49.7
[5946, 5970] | 49.8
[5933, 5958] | 48.4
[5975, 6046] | 48.6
